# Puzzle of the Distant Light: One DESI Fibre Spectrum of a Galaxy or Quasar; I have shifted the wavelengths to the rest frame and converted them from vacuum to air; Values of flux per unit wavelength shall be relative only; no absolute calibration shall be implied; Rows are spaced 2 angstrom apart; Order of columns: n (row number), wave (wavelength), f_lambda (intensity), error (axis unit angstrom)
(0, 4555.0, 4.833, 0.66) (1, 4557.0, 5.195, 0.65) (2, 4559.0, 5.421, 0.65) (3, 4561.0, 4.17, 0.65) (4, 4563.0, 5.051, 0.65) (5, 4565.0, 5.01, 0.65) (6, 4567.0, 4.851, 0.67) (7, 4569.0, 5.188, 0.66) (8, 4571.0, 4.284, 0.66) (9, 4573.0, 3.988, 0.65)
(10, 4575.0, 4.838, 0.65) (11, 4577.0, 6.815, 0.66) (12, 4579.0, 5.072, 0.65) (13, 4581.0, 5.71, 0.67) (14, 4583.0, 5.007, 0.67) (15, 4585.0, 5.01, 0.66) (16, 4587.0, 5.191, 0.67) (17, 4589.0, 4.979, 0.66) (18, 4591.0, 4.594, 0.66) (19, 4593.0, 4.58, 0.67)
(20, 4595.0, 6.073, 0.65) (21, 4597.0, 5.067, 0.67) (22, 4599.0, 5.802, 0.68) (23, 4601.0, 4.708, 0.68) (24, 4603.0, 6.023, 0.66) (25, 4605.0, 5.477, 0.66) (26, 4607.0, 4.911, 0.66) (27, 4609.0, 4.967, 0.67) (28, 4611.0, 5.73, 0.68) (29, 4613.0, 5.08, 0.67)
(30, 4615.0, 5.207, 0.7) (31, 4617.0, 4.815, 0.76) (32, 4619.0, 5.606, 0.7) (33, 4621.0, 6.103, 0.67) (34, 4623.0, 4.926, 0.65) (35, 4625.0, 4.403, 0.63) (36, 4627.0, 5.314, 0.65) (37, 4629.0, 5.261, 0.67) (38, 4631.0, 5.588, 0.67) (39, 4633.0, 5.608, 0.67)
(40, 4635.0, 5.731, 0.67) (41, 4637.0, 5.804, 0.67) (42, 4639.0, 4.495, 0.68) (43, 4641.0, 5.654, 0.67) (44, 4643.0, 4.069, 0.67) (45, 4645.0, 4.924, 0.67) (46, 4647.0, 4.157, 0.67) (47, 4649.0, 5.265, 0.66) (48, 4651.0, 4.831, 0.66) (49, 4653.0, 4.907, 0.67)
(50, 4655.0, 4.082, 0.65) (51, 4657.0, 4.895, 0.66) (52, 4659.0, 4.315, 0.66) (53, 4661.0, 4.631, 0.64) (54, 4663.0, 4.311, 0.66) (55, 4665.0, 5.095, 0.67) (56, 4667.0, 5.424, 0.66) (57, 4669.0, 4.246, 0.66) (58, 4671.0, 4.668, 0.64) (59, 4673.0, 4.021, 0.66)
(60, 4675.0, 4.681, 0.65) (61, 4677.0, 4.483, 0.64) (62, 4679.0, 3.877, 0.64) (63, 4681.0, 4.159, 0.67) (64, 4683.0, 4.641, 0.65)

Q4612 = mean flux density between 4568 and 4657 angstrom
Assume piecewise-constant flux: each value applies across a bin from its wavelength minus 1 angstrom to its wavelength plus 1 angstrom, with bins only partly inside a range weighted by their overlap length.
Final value 5.13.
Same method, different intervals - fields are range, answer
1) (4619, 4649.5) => 5.17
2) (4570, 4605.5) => 5.17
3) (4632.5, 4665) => 4.85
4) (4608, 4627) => 5.21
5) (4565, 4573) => 4.71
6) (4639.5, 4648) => 4.69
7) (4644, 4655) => 4.75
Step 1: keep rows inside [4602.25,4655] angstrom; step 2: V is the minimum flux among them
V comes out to 4.069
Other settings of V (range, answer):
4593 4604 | 4.58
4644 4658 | 4.082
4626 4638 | 5.261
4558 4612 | 3.988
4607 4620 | 4.815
